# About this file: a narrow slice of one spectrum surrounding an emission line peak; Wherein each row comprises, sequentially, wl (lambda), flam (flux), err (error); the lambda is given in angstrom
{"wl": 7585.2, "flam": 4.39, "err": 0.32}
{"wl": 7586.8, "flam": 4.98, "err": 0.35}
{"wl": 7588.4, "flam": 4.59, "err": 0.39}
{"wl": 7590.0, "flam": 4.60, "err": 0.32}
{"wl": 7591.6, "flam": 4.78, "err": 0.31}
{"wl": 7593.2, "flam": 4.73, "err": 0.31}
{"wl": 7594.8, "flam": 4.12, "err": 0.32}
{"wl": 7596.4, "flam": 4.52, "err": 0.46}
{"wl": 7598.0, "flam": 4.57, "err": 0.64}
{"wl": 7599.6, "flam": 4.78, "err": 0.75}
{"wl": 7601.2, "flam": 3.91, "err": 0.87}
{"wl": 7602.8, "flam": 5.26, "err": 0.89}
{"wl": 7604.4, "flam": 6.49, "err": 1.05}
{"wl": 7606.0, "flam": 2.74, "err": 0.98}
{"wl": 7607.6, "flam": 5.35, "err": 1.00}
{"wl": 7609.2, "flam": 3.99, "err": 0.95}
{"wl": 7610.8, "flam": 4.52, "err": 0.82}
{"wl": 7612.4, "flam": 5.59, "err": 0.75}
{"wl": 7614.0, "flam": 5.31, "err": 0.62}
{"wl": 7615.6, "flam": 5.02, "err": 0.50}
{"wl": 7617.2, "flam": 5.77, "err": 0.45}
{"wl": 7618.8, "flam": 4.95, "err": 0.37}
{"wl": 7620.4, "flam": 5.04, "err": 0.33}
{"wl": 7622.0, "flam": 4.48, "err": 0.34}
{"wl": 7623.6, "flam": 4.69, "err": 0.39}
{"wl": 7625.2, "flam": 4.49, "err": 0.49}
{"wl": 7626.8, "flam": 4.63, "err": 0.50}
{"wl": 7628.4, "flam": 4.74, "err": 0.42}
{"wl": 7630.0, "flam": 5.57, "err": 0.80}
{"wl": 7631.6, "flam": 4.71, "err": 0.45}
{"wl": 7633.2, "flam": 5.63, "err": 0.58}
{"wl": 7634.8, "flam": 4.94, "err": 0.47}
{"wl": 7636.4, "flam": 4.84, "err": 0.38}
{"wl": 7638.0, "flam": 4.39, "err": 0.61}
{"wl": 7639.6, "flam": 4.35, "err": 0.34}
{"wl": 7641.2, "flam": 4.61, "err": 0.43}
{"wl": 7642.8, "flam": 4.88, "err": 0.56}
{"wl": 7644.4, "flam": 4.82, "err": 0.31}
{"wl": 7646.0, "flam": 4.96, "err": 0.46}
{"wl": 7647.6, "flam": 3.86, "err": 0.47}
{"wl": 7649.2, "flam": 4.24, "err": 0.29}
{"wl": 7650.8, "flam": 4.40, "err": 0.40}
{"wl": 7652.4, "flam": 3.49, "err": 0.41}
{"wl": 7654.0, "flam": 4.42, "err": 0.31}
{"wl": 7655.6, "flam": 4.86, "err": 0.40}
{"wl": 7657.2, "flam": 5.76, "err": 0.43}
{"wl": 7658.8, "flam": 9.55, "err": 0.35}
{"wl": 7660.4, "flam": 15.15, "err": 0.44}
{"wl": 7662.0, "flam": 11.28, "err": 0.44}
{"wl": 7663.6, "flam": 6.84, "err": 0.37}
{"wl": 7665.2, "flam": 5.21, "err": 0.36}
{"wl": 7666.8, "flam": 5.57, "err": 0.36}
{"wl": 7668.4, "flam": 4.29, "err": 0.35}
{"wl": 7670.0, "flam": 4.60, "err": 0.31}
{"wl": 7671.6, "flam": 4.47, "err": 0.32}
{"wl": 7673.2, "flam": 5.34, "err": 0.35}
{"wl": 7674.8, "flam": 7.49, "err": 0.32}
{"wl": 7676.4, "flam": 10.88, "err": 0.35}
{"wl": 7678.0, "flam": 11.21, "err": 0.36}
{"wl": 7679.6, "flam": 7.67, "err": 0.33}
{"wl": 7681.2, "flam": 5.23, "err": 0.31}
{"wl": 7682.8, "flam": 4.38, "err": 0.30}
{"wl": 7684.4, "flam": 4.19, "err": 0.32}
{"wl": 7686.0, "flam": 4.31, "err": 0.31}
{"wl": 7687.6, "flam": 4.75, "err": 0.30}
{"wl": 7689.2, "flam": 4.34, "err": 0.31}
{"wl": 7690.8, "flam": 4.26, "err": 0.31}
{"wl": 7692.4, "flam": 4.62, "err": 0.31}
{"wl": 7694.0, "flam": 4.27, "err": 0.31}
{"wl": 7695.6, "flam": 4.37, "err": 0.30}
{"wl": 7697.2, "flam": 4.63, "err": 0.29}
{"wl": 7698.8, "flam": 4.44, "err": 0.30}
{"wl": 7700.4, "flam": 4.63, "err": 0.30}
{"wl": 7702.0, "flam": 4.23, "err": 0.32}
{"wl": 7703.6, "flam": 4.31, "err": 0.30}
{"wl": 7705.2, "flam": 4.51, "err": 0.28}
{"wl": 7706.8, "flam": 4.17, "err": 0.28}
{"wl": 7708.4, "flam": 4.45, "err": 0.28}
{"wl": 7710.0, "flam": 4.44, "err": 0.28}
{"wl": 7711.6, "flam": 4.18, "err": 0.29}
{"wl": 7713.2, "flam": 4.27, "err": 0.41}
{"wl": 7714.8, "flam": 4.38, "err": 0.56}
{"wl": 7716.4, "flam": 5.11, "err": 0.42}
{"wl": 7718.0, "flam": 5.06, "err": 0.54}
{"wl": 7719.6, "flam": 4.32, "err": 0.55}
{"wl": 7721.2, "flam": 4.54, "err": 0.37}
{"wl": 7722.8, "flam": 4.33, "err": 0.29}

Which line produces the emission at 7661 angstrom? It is [S II] 6716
